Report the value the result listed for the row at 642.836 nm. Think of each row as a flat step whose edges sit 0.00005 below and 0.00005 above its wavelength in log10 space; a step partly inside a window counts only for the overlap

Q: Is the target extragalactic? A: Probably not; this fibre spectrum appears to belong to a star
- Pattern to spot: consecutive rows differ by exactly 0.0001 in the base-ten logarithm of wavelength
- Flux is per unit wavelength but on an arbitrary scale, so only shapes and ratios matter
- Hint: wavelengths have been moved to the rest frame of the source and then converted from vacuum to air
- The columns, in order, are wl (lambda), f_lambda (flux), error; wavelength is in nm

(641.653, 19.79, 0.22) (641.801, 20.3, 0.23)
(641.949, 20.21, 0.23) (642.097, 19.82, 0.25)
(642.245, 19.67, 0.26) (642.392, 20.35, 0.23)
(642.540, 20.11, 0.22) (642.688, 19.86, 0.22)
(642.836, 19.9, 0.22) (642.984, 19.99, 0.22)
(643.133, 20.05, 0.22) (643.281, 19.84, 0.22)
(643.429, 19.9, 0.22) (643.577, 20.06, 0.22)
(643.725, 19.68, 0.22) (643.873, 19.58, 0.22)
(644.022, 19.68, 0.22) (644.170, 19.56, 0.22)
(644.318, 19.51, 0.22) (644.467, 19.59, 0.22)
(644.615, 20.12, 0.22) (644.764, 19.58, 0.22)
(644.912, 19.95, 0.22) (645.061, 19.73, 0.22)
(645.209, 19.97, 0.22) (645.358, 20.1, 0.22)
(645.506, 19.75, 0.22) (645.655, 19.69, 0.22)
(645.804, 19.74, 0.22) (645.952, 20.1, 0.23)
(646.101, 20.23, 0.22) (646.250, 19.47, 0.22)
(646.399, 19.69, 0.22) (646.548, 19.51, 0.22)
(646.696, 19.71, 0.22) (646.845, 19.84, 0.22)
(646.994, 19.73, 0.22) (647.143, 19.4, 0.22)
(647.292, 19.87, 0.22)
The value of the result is 19.9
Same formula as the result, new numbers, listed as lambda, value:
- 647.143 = 19.4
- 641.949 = 20.21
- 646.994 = 19.73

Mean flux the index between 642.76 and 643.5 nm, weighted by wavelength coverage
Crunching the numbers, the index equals 19.9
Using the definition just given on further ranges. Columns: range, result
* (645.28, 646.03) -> 19.9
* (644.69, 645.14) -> 19.8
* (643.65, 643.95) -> 19.6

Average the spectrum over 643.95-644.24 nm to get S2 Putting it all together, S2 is 19.6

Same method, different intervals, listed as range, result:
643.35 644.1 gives 19.8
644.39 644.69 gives 19.8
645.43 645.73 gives 19.7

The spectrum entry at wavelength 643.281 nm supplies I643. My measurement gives 19.84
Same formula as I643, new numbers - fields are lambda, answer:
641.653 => 19.79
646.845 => 19.84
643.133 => 20.05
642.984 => 19.99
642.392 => 20.35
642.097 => 19.82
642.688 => 19.86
